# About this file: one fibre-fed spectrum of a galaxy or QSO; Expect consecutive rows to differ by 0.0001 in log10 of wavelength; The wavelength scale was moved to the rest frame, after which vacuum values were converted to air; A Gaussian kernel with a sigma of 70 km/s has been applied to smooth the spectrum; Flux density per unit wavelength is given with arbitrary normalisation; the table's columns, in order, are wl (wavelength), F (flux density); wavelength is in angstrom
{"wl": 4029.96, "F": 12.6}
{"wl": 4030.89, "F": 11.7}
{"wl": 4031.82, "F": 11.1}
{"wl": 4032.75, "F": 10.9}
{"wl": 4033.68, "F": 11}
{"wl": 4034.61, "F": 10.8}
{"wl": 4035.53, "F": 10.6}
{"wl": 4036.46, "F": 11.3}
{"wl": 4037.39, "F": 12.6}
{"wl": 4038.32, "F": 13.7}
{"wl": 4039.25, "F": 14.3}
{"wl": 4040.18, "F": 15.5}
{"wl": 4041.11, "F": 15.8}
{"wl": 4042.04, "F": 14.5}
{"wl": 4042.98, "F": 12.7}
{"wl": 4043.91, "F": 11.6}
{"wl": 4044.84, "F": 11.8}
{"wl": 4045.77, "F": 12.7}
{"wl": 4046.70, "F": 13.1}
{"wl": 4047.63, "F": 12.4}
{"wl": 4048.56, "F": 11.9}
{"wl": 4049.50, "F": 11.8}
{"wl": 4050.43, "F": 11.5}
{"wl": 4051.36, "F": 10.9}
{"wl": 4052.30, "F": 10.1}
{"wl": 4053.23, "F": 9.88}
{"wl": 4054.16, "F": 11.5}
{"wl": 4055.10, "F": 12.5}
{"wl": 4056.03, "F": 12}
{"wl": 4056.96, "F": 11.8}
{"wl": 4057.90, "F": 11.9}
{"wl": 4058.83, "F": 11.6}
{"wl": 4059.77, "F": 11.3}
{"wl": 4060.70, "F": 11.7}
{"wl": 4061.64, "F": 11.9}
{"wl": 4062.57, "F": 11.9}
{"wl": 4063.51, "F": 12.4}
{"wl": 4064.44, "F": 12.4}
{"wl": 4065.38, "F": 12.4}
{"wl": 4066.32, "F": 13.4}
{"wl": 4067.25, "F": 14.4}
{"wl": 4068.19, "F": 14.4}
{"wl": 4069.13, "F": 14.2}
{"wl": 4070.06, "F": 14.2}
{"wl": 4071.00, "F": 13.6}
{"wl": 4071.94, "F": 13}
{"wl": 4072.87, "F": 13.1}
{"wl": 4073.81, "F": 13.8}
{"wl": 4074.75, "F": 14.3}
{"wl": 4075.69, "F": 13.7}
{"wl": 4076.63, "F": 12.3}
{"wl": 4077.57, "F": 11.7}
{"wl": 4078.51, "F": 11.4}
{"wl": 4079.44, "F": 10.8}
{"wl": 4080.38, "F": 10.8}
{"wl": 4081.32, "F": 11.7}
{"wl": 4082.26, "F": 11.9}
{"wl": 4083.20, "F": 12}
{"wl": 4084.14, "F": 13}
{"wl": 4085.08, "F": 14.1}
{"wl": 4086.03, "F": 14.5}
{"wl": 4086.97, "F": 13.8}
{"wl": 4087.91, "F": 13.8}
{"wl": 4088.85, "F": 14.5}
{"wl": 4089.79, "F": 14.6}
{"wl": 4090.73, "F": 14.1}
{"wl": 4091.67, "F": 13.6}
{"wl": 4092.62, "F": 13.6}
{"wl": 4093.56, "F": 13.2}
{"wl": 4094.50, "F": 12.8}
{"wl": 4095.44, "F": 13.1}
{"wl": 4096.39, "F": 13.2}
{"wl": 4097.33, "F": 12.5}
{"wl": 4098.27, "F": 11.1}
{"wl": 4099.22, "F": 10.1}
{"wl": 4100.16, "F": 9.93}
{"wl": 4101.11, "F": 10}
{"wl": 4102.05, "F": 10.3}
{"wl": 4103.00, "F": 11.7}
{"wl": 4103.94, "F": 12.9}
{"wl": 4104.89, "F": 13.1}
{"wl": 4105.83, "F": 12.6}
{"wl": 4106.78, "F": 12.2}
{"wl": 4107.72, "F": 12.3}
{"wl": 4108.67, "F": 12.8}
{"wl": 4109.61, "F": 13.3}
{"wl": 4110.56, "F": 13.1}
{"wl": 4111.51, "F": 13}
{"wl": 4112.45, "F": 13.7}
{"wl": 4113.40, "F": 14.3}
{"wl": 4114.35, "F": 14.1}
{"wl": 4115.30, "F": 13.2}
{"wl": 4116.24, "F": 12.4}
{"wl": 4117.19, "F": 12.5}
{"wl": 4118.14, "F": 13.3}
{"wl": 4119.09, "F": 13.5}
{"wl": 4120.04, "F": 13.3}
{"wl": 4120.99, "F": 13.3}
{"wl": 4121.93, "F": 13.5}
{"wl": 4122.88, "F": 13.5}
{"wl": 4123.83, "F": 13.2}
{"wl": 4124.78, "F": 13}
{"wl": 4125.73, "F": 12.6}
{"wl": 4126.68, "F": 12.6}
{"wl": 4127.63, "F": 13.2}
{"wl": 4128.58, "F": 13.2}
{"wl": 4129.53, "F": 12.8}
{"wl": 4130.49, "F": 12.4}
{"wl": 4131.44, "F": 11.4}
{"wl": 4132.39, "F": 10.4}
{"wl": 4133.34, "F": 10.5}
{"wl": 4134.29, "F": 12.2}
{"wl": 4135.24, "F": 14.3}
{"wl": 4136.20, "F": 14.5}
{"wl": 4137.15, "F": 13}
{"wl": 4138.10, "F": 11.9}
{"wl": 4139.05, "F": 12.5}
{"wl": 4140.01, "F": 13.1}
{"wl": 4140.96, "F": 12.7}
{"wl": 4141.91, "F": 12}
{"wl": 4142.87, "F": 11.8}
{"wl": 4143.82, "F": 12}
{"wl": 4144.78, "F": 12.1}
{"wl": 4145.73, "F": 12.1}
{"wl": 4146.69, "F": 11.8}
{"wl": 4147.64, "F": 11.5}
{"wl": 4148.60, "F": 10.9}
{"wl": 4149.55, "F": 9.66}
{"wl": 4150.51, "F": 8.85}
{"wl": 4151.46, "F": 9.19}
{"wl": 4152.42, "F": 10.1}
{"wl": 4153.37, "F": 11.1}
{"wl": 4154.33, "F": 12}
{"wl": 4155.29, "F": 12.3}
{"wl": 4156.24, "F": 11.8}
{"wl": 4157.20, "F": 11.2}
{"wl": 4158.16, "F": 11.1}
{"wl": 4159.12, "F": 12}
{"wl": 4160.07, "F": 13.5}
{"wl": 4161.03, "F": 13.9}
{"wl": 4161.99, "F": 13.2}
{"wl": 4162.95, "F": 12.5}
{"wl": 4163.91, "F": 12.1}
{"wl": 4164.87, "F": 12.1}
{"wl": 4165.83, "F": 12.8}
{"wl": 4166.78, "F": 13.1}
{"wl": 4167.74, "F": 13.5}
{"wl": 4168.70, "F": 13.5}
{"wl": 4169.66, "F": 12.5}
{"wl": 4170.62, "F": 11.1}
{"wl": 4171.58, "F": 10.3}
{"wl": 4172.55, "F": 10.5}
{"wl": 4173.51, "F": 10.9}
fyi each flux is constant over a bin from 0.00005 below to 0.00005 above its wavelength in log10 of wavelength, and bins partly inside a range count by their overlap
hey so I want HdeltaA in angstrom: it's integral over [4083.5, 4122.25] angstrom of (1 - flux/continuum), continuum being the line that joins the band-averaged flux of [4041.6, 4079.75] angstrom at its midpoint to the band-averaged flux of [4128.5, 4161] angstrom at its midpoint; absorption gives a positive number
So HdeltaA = -2.56 angstrom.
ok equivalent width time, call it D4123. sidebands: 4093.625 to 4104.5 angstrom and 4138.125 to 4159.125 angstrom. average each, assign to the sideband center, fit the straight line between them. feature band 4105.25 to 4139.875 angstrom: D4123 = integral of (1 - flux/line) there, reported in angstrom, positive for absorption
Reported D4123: -4.0 angstrom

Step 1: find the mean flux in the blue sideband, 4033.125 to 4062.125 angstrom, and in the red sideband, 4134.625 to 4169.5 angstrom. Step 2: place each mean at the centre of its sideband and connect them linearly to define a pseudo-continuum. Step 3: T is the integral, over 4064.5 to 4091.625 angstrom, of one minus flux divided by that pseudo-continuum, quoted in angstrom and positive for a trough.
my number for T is -2.4 angstrom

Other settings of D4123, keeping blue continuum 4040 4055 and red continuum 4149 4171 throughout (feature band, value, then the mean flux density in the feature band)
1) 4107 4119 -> -1.1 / 13.2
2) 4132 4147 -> -0.5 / 12.3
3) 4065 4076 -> -1.4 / 13.7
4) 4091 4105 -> 0.0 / 12.1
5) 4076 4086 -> 0.0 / 12.1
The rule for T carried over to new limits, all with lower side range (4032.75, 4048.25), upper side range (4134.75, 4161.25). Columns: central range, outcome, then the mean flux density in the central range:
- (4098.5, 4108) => 0.57 angstrom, 11.5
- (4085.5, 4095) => -1.17 angstrom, 13.8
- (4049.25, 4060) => 1.03 angstrom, 11.4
